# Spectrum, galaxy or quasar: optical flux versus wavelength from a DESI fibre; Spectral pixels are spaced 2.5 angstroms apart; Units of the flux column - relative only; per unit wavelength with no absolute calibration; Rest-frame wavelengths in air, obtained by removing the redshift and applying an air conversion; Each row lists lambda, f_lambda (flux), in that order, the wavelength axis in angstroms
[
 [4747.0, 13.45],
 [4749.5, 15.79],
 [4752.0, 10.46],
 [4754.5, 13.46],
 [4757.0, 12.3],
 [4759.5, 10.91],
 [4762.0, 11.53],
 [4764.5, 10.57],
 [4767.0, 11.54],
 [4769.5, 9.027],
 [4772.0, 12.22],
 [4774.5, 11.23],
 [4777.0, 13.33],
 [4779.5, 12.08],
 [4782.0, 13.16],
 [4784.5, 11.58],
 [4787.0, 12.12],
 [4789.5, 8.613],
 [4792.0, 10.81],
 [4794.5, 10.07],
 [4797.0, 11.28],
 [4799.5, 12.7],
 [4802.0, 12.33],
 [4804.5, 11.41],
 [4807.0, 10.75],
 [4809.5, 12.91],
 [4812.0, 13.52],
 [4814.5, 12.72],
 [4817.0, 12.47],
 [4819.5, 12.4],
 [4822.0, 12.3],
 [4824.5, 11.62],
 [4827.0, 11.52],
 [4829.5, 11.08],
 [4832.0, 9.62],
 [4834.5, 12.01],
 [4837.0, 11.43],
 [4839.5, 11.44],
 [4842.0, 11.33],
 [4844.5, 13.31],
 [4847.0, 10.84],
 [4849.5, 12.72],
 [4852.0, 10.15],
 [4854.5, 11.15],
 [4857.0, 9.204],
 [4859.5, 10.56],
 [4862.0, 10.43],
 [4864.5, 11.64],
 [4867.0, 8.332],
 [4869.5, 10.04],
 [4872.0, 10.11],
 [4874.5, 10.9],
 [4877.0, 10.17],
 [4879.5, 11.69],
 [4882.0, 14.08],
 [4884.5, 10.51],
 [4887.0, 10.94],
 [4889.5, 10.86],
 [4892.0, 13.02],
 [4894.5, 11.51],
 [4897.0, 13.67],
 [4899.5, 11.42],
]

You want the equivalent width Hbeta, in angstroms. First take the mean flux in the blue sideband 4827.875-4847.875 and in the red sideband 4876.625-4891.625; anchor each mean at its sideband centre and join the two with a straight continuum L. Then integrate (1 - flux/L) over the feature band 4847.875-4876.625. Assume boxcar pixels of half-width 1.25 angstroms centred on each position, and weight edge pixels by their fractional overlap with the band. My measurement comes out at 2.5 angstroms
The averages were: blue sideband 11.4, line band 10.5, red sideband 11.5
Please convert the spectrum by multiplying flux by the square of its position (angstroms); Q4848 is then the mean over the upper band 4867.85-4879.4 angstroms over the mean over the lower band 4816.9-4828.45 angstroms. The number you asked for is 0.9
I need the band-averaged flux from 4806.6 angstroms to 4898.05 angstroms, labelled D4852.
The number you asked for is 11.4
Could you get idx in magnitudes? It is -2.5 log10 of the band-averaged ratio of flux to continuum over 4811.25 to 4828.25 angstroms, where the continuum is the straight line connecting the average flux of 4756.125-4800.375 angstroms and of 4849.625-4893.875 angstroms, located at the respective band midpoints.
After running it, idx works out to -0.109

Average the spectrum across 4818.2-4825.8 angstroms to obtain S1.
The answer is 12.1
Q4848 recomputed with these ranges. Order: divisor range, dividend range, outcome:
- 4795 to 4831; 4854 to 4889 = 0.91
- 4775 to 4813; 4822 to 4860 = 0.98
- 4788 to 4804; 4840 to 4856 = 1.07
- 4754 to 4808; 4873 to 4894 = 1.05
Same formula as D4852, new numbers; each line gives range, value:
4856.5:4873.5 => 10.1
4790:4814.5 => 11.7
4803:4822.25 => 12.3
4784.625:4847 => 11.6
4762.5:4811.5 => 11.5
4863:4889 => 10.8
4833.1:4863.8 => 11.2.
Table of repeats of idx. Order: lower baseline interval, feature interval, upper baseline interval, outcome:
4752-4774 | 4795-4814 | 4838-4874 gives -0.09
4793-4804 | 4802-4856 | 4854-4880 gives -0.07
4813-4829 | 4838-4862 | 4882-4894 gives 0.07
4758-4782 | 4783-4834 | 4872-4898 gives -0.01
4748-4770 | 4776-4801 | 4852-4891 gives 0.00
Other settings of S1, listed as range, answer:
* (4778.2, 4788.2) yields 12.2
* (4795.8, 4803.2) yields 12.1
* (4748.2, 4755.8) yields 13.2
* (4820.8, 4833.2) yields 11.2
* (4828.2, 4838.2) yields 11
